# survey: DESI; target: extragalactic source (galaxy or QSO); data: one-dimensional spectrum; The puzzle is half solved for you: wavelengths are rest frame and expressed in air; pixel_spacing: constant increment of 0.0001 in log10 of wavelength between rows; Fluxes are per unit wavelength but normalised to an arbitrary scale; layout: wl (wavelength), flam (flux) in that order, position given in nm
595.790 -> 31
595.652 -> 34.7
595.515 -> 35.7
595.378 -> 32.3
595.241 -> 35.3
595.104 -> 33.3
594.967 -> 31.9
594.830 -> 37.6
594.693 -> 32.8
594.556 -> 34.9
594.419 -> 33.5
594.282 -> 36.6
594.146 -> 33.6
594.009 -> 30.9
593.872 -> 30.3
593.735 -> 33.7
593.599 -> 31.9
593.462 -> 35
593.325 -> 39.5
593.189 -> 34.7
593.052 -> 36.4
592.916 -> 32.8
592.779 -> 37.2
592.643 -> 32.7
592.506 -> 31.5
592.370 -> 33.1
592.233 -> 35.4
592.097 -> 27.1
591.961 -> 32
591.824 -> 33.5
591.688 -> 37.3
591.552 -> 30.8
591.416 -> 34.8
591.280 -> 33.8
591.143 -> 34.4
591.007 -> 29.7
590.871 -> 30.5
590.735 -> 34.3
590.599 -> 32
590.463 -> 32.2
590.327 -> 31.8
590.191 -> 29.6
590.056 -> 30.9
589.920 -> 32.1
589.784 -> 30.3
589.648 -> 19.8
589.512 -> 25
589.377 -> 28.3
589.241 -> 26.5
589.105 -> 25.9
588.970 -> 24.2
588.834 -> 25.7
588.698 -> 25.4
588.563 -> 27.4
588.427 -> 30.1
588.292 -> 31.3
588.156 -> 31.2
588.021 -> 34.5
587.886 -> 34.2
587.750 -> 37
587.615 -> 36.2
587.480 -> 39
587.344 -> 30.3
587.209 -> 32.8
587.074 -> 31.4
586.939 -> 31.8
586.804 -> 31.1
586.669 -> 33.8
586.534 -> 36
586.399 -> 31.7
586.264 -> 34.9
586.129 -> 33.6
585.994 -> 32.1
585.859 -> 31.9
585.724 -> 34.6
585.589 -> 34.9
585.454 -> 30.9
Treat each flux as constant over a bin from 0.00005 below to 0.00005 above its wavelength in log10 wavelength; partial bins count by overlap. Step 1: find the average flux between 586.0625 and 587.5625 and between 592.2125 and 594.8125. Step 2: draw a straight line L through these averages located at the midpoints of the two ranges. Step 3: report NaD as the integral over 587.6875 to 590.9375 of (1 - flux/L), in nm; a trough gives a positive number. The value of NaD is 0.39 nm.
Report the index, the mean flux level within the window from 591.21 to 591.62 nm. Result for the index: 33.1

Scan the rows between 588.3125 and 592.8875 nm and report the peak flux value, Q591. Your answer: 37.3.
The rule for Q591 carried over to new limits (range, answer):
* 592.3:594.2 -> 39.5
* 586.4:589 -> 39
